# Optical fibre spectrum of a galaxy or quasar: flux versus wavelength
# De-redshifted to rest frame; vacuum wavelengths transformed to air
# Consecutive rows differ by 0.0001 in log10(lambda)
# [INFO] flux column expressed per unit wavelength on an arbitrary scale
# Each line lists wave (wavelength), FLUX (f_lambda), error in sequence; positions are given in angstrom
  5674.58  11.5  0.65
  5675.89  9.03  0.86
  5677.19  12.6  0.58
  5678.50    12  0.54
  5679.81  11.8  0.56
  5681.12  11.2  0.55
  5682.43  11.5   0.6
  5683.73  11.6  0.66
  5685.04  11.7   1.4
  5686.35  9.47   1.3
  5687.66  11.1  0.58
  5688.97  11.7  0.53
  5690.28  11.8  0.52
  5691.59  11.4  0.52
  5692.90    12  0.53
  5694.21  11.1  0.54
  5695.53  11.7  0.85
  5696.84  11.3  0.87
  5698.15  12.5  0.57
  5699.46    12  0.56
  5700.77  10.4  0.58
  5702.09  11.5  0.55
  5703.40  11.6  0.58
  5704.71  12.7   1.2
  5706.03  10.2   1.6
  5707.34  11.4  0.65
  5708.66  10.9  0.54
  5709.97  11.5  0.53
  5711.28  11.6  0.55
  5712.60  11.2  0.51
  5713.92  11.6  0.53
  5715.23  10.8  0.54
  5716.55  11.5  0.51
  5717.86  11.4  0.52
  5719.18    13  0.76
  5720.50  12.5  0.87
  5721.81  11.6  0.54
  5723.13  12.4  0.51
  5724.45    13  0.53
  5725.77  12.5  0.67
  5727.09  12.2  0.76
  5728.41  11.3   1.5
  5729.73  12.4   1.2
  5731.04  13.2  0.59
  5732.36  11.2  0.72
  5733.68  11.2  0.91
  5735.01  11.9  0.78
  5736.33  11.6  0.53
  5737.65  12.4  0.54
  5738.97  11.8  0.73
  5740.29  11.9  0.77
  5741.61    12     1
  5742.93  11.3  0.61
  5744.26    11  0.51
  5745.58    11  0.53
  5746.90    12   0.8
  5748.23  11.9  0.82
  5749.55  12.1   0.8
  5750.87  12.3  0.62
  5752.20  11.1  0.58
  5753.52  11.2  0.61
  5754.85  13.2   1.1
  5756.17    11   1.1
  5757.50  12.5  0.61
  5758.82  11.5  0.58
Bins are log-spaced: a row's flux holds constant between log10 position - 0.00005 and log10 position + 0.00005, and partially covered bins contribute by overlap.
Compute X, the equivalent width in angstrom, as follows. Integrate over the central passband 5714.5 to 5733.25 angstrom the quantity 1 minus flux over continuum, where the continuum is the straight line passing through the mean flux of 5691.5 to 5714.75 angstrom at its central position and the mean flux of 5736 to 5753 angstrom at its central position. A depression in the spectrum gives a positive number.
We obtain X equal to -0.7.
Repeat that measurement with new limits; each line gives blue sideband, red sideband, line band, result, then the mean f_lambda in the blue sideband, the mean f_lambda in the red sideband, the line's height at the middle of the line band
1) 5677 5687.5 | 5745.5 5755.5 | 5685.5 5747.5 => 0.0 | 11.4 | 11.9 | 11.7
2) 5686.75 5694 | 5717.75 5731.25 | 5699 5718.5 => 1.0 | 11.5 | 12.3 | 11.9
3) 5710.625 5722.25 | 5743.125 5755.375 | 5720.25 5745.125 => -0.5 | 11.7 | 11.7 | 11.7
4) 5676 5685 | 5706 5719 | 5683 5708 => 0.1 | 11.6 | 11.3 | 11.5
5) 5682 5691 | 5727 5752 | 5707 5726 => -0.3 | 11.3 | 11.8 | 11.6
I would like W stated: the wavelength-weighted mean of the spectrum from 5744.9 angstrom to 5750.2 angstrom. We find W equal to 11.8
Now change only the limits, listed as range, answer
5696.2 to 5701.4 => 11.6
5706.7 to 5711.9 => 11.4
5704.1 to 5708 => 11.4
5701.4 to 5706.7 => 11.5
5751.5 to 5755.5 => 11.8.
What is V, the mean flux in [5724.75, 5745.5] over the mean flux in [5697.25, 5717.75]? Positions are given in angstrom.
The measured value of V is 1.04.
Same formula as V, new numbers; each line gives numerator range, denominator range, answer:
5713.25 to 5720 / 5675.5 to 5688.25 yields 1.04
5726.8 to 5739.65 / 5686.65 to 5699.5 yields 1.03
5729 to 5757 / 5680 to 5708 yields 1.03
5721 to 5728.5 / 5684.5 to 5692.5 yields 1.09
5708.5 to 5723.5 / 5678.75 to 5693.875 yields 1.02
